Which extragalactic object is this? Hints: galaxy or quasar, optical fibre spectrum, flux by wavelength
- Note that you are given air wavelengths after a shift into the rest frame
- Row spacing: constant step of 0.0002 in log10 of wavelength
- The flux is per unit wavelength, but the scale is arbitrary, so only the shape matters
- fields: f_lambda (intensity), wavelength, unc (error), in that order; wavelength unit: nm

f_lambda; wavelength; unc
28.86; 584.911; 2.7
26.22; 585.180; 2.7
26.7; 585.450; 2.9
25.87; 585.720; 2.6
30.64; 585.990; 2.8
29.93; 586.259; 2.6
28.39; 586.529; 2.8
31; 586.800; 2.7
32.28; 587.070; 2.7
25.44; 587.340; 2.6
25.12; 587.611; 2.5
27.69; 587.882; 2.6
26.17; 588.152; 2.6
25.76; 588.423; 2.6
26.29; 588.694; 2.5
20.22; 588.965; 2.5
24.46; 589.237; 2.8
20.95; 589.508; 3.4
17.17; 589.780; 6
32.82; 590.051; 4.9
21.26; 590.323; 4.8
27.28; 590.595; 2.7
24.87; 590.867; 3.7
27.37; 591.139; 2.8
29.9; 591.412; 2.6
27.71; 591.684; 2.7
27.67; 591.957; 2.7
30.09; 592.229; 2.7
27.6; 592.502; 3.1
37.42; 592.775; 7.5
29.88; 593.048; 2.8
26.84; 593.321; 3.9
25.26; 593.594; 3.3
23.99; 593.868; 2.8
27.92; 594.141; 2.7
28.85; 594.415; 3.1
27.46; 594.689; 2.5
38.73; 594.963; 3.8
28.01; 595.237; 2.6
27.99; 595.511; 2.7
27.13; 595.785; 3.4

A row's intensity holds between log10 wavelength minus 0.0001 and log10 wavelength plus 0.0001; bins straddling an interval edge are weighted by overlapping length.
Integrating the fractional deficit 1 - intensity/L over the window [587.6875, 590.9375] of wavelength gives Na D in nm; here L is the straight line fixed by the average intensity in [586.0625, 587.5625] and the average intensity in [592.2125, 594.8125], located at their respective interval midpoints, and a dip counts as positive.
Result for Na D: 0.49 nm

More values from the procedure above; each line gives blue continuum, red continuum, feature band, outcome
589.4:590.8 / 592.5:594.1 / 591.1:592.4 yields -0.11 nm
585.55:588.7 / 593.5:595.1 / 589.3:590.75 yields 0.22 nm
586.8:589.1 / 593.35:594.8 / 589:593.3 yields -0.06 nm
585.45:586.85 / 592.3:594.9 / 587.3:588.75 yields 0.13 nm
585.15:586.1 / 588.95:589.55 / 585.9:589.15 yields -0.33 nm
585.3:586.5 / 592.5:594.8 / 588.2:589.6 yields 0.22 nm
